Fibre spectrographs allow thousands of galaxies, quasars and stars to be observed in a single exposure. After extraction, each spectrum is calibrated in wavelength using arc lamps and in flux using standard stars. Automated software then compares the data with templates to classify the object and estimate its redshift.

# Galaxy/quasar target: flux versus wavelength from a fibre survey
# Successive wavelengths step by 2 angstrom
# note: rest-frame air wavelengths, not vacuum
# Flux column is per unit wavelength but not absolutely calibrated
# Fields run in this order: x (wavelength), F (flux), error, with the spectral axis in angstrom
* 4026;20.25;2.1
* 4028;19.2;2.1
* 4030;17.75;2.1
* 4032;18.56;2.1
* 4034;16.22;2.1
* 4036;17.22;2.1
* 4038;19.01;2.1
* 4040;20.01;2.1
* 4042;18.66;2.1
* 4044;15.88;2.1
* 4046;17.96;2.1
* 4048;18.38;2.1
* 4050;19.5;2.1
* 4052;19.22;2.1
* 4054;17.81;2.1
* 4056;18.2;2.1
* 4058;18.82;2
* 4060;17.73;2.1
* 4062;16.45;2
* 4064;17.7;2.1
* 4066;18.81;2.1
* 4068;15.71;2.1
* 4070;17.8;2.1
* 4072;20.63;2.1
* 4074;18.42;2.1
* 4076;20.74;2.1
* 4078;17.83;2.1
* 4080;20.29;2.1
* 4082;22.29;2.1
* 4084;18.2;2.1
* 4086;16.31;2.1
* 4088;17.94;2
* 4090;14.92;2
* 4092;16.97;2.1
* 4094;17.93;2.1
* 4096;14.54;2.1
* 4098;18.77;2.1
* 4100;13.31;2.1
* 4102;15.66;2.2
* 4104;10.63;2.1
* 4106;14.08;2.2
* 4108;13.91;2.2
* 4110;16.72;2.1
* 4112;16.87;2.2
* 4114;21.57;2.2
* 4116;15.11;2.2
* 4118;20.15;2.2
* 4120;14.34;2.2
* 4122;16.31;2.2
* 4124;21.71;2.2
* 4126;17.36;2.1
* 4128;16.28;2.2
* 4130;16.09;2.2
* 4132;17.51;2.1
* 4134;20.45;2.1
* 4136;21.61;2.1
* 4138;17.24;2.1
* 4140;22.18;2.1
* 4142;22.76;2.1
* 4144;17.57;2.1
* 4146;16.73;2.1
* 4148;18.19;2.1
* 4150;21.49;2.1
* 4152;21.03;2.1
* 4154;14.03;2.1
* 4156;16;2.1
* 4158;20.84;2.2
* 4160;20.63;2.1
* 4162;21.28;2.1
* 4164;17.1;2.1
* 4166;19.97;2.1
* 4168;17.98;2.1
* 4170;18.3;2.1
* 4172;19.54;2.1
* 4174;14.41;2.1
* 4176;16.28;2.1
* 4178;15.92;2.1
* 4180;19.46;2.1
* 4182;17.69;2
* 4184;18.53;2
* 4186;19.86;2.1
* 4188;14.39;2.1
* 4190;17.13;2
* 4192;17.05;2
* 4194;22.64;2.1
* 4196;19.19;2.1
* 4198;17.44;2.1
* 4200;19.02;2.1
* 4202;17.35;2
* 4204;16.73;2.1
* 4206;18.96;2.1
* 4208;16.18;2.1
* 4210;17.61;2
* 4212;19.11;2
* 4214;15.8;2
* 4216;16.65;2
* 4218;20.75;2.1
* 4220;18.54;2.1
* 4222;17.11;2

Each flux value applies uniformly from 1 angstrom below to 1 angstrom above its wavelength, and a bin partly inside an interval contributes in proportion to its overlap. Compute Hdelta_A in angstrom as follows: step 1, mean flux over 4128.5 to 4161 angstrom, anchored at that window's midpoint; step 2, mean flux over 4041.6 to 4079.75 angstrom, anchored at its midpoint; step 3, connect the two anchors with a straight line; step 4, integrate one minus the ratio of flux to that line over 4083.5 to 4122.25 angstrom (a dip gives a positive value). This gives 5.1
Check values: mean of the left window 18.3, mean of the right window 19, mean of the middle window 16.2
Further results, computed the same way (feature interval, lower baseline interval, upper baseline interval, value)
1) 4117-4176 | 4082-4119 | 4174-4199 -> -4.7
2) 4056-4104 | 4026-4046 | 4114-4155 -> 1.9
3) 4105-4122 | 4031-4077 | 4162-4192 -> 1.3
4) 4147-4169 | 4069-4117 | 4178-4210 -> -1.6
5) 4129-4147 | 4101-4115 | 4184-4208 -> -2.9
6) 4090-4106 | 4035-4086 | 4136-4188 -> 2.8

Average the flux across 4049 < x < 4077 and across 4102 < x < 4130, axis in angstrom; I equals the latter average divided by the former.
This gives 0.90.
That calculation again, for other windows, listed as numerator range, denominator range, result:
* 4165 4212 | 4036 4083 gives 0.97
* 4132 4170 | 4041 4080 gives 1.05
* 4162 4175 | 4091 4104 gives 1.15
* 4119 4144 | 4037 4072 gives 1.02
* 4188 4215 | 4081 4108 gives 1.10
